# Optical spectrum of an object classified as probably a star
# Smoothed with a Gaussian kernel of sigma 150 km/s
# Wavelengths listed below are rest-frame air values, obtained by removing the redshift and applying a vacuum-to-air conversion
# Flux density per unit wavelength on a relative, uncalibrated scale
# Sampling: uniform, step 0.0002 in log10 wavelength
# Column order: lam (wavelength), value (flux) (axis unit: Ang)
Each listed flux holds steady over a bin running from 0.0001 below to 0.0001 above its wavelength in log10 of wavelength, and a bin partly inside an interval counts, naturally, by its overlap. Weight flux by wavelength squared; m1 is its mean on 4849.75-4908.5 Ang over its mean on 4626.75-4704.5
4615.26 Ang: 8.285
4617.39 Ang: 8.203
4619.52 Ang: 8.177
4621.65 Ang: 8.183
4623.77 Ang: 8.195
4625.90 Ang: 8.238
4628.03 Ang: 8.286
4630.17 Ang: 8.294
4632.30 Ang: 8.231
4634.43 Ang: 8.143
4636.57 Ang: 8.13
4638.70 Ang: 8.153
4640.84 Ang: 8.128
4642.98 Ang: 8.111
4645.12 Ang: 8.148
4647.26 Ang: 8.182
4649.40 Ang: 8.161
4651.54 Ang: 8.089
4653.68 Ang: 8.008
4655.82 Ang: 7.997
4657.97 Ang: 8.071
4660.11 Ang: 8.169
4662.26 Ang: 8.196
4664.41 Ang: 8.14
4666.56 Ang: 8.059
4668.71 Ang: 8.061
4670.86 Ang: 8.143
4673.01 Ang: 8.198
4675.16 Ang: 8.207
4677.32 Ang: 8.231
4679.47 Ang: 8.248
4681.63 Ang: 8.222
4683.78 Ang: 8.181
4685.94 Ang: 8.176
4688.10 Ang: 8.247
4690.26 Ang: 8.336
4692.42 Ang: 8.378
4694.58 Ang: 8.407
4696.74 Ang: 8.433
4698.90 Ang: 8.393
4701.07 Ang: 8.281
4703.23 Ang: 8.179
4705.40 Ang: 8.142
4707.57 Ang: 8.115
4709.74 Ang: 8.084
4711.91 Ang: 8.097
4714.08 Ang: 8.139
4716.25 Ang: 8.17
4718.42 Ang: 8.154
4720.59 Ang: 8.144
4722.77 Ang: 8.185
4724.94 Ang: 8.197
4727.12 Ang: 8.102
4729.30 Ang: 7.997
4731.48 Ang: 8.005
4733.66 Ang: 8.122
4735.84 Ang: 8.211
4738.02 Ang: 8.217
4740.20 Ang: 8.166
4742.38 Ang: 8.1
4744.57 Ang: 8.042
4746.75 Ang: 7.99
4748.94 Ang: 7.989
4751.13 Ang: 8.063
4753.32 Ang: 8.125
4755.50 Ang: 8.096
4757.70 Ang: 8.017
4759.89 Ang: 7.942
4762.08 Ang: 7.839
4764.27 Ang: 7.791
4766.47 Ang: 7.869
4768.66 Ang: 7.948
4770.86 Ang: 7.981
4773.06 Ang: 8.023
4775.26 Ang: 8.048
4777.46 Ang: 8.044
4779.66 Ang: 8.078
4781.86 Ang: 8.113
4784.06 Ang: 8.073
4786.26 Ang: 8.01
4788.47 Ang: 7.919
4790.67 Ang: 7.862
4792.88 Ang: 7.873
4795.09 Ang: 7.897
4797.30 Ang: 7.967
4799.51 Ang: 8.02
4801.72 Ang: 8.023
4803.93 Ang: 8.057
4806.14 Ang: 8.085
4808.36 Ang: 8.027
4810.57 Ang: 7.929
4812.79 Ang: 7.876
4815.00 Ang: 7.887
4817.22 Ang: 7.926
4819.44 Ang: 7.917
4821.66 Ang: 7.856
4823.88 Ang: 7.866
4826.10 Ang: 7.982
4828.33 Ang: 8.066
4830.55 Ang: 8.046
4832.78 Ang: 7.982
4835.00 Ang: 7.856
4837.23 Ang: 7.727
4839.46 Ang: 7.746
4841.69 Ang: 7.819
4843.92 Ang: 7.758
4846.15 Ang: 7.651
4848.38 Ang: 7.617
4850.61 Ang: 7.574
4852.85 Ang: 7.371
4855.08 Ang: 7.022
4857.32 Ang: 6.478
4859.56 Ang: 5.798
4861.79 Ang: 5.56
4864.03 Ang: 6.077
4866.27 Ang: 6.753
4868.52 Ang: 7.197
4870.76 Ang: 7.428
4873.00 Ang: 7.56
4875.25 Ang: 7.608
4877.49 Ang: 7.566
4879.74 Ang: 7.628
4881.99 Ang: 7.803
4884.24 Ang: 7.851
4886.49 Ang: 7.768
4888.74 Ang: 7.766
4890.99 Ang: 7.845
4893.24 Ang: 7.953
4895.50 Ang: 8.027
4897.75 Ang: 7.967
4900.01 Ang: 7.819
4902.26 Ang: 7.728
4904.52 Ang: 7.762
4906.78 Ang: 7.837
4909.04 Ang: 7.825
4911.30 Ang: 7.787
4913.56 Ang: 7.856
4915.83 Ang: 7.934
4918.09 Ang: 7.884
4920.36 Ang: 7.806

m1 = 0.99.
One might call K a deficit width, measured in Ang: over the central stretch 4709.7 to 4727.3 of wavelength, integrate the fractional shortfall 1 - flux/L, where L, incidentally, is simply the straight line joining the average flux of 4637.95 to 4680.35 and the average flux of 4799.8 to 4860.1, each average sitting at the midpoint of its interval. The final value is -0.3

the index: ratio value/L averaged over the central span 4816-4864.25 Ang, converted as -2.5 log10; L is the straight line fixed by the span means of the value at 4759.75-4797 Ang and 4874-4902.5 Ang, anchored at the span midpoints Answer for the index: 0.057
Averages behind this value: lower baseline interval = 7.96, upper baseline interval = 7.8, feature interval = 7.47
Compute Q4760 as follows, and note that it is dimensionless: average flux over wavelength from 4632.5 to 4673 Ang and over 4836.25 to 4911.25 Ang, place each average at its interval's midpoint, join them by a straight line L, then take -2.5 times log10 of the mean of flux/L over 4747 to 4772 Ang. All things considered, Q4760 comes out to -0.023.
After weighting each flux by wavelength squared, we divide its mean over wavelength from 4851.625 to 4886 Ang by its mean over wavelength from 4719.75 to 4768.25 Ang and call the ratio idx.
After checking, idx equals 0.9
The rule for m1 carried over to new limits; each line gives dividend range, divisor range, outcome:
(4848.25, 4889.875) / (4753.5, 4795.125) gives 0.94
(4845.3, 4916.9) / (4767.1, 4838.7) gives 0.97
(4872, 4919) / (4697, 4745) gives 1.03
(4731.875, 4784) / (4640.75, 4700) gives 1.02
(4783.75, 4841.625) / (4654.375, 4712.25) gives 1.02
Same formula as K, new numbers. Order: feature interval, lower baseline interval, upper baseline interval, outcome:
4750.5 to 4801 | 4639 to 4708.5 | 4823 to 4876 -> -1.8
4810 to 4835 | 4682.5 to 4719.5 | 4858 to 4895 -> -1.2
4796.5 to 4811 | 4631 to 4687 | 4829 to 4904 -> -0.7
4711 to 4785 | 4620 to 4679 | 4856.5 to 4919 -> -1.8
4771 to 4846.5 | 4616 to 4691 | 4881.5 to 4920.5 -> 0.2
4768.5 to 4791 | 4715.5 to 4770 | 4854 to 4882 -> -0.9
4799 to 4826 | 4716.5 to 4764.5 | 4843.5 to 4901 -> -1.0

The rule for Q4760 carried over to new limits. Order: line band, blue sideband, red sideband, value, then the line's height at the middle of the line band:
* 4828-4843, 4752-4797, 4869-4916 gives 0.00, 7.87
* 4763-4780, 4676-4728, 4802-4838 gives 0.01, 8.06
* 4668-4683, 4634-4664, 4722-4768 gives -0.01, 8.1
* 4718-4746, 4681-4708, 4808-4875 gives -0.01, 8.07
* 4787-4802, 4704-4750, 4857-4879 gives -0.06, 7.5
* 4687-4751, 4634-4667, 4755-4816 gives -0.02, 8.04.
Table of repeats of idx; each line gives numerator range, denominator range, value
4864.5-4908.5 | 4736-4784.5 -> 1.00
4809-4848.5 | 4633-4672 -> 1.04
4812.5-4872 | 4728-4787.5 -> 0.96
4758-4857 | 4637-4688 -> 1.03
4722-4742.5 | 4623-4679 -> 1.03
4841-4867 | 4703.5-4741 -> 0.90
